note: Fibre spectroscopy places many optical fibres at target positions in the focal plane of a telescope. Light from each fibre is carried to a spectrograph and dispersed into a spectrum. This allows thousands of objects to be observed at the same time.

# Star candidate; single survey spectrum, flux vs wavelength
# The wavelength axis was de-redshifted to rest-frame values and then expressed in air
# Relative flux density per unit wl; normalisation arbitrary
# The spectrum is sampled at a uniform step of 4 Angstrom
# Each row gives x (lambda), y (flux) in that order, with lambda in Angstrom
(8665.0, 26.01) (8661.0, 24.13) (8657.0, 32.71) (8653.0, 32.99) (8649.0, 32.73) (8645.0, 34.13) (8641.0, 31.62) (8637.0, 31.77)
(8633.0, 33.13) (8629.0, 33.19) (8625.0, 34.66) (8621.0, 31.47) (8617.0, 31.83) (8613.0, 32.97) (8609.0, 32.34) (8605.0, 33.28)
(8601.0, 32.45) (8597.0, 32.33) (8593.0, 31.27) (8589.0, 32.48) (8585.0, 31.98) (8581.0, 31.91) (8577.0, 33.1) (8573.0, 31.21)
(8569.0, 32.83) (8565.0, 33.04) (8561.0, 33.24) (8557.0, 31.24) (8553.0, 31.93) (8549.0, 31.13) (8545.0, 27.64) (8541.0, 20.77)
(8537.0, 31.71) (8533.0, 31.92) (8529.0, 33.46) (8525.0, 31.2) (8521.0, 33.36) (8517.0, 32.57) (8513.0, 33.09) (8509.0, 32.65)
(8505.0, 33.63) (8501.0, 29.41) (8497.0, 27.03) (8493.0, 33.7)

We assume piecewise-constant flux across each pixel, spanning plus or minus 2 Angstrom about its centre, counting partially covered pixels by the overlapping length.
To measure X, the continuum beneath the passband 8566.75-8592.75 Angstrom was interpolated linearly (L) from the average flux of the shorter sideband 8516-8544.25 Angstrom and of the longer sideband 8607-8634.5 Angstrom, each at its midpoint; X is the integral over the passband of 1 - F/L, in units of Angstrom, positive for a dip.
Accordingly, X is -0.4 Angstrom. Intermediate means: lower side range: 30.5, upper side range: 32.8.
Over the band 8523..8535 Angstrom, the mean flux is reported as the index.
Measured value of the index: 32.2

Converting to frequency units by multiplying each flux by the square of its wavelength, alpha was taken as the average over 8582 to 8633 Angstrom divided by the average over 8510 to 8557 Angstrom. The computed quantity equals 1.07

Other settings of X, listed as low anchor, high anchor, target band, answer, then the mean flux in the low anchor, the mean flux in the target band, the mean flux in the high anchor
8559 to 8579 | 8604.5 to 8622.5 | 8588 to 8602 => 0.2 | 32.7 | 32.1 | 32.3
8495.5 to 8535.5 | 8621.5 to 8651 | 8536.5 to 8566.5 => 2.1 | 31.9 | 30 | 33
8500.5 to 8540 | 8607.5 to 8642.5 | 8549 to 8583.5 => 0.1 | 32.1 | 32.2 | 32.6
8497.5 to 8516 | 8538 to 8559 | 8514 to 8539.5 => -1.6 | 31.8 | 32.2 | 28.7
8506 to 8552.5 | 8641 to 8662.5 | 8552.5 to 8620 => -2.4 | 31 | 32.3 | 31.5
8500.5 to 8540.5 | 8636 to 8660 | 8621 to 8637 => -0.4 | 32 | 33.1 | 32.3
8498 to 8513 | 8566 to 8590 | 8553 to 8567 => -0.1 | 31.7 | 32.4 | 32.3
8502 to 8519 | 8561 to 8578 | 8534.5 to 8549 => 2.3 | 32.8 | 27.5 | 32.6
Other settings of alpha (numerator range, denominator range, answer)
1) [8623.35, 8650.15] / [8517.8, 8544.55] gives 1.12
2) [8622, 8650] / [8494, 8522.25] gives 1.07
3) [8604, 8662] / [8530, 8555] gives 1.12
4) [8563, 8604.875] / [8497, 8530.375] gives 1.02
